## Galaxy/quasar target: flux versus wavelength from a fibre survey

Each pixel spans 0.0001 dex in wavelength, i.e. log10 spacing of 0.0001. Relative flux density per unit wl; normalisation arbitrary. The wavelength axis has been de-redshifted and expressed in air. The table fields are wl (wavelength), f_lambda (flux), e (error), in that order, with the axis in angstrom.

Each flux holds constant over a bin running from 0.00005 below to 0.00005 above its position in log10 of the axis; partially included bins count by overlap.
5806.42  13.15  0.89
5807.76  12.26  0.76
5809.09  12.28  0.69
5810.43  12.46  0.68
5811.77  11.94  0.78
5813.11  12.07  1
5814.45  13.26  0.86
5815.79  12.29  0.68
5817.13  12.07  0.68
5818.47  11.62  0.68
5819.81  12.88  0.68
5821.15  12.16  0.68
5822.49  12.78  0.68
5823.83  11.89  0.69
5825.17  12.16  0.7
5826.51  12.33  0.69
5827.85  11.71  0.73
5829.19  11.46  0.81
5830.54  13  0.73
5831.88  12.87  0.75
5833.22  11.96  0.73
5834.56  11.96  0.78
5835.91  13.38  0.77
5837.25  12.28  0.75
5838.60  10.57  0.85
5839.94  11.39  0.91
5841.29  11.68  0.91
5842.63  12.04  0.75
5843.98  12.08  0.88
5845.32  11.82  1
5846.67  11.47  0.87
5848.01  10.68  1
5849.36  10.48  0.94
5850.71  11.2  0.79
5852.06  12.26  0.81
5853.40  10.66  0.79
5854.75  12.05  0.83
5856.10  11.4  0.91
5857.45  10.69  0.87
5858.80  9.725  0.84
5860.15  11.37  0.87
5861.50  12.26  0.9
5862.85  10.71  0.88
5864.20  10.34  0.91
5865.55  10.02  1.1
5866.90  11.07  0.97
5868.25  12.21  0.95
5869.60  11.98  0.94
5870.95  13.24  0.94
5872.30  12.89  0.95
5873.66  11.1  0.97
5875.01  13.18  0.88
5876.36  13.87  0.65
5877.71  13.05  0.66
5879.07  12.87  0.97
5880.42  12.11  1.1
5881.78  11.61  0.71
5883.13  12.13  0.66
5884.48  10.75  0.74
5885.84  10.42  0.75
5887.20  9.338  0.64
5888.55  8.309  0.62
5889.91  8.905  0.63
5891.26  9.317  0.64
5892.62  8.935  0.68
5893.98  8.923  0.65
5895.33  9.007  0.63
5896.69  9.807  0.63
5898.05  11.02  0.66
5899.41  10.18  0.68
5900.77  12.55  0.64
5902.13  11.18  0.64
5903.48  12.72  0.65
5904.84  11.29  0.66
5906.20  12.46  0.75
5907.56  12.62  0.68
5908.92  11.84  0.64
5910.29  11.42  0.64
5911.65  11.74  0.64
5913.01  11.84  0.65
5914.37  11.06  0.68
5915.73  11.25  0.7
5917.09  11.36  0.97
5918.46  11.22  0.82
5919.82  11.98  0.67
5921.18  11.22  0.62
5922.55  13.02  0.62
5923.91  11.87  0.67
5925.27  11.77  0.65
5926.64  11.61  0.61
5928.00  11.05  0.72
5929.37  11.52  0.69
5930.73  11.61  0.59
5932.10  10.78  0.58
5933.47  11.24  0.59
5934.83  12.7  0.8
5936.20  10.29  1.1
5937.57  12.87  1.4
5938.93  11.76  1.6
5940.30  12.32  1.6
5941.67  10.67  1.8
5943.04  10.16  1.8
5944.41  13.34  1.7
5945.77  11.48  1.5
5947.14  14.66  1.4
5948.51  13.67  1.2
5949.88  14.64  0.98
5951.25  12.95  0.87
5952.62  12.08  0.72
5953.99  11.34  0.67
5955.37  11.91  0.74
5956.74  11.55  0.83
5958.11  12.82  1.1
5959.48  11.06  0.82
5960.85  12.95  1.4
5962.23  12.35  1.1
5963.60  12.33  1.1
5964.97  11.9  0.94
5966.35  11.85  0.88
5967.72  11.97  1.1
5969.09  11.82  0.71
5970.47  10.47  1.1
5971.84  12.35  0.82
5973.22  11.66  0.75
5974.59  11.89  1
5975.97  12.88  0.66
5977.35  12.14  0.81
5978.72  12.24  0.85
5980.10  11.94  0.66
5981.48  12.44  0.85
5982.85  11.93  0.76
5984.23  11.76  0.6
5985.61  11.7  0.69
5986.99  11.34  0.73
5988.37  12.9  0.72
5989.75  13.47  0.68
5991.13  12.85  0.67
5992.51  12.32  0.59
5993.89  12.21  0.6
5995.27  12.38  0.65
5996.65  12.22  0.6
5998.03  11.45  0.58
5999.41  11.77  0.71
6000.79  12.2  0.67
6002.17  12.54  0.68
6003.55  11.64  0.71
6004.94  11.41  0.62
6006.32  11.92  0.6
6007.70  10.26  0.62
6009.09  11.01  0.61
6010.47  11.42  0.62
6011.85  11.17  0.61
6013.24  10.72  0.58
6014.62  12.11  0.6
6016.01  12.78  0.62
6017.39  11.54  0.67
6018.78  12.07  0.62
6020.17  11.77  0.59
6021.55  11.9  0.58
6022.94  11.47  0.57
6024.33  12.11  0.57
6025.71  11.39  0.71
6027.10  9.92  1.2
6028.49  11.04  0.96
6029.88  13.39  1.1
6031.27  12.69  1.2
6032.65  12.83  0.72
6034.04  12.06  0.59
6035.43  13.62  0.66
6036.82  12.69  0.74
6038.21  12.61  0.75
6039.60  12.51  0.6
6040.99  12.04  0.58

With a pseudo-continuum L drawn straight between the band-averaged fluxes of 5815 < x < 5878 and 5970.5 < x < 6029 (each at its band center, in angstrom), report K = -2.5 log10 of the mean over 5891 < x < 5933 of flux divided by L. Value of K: 0.06 mag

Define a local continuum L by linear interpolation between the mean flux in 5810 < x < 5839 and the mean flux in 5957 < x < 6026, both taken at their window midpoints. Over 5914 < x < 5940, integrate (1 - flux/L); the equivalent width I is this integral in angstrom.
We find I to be 1.0 angstrom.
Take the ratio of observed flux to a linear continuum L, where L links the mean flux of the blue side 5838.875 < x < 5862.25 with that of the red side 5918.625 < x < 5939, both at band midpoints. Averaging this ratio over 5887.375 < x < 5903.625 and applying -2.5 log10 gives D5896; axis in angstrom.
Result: 0.16 mag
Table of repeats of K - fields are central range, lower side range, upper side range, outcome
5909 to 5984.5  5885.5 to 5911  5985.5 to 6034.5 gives -0.077 mag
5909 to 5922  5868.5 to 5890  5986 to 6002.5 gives 0.037 mag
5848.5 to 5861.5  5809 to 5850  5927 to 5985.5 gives 0.083 mag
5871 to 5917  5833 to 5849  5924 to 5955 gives 0.062 mag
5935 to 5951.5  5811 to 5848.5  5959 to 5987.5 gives -0.037 mag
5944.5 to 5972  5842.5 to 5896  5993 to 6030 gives -0.078 mag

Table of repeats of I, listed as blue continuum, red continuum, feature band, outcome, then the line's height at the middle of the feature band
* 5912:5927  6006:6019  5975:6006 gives -1.8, 11.5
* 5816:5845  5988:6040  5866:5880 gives -0.5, 12.1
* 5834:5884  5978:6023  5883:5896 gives 2.5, 11.8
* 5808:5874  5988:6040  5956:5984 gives -0.2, 12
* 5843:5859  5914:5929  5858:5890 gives -0.2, 11.4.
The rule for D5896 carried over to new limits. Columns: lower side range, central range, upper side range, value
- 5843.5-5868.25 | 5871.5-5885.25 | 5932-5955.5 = -0.09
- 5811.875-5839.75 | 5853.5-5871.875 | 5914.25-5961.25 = 0.08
